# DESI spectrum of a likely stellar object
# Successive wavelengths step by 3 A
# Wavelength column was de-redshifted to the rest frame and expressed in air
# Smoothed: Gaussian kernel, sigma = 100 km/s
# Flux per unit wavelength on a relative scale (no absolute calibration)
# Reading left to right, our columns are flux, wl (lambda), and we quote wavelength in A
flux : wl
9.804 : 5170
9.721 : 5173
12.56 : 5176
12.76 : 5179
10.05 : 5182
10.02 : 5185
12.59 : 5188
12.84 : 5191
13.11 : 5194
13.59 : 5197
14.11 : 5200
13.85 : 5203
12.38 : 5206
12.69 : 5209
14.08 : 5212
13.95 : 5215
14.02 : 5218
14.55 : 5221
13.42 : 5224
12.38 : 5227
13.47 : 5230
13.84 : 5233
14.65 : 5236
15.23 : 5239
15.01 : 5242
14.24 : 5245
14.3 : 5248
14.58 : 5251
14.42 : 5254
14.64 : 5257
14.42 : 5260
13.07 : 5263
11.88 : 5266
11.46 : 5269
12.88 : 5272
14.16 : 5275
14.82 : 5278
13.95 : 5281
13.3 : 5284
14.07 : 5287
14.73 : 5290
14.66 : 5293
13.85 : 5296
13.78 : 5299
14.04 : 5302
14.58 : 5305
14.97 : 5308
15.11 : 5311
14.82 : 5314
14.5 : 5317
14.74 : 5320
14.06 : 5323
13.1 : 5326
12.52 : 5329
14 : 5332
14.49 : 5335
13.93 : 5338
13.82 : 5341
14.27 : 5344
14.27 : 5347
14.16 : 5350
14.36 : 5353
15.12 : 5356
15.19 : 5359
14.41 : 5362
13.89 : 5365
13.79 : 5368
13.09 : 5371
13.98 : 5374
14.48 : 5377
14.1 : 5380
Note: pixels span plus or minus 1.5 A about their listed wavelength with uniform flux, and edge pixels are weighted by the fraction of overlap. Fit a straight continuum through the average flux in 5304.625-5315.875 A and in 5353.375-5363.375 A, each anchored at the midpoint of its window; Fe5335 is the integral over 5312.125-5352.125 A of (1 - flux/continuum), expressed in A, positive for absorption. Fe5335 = 2.2 A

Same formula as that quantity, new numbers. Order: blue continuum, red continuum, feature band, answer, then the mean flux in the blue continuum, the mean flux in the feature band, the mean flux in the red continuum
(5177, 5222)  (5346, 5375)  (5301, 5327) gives -1.1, 13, 14.5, 14.2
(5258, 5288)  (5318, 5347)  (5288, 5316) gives -1.7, 13.4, 14.5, 13.9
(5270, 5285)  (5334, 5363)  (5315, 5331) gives 0.4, 13.8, 13.8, 14.4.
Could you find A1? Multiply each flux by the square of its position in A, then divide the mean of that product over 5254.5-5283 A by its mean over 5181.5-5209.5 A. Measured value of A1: 1.1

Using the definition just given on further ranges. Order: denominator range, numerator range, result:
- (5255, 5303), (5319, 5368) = 1.05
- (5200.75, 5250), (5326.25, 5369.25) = 1.07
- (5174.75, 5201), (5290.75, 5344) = 1.20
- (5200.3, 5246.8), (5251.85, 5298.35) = 1.01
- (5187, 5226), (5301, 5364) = 1.11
